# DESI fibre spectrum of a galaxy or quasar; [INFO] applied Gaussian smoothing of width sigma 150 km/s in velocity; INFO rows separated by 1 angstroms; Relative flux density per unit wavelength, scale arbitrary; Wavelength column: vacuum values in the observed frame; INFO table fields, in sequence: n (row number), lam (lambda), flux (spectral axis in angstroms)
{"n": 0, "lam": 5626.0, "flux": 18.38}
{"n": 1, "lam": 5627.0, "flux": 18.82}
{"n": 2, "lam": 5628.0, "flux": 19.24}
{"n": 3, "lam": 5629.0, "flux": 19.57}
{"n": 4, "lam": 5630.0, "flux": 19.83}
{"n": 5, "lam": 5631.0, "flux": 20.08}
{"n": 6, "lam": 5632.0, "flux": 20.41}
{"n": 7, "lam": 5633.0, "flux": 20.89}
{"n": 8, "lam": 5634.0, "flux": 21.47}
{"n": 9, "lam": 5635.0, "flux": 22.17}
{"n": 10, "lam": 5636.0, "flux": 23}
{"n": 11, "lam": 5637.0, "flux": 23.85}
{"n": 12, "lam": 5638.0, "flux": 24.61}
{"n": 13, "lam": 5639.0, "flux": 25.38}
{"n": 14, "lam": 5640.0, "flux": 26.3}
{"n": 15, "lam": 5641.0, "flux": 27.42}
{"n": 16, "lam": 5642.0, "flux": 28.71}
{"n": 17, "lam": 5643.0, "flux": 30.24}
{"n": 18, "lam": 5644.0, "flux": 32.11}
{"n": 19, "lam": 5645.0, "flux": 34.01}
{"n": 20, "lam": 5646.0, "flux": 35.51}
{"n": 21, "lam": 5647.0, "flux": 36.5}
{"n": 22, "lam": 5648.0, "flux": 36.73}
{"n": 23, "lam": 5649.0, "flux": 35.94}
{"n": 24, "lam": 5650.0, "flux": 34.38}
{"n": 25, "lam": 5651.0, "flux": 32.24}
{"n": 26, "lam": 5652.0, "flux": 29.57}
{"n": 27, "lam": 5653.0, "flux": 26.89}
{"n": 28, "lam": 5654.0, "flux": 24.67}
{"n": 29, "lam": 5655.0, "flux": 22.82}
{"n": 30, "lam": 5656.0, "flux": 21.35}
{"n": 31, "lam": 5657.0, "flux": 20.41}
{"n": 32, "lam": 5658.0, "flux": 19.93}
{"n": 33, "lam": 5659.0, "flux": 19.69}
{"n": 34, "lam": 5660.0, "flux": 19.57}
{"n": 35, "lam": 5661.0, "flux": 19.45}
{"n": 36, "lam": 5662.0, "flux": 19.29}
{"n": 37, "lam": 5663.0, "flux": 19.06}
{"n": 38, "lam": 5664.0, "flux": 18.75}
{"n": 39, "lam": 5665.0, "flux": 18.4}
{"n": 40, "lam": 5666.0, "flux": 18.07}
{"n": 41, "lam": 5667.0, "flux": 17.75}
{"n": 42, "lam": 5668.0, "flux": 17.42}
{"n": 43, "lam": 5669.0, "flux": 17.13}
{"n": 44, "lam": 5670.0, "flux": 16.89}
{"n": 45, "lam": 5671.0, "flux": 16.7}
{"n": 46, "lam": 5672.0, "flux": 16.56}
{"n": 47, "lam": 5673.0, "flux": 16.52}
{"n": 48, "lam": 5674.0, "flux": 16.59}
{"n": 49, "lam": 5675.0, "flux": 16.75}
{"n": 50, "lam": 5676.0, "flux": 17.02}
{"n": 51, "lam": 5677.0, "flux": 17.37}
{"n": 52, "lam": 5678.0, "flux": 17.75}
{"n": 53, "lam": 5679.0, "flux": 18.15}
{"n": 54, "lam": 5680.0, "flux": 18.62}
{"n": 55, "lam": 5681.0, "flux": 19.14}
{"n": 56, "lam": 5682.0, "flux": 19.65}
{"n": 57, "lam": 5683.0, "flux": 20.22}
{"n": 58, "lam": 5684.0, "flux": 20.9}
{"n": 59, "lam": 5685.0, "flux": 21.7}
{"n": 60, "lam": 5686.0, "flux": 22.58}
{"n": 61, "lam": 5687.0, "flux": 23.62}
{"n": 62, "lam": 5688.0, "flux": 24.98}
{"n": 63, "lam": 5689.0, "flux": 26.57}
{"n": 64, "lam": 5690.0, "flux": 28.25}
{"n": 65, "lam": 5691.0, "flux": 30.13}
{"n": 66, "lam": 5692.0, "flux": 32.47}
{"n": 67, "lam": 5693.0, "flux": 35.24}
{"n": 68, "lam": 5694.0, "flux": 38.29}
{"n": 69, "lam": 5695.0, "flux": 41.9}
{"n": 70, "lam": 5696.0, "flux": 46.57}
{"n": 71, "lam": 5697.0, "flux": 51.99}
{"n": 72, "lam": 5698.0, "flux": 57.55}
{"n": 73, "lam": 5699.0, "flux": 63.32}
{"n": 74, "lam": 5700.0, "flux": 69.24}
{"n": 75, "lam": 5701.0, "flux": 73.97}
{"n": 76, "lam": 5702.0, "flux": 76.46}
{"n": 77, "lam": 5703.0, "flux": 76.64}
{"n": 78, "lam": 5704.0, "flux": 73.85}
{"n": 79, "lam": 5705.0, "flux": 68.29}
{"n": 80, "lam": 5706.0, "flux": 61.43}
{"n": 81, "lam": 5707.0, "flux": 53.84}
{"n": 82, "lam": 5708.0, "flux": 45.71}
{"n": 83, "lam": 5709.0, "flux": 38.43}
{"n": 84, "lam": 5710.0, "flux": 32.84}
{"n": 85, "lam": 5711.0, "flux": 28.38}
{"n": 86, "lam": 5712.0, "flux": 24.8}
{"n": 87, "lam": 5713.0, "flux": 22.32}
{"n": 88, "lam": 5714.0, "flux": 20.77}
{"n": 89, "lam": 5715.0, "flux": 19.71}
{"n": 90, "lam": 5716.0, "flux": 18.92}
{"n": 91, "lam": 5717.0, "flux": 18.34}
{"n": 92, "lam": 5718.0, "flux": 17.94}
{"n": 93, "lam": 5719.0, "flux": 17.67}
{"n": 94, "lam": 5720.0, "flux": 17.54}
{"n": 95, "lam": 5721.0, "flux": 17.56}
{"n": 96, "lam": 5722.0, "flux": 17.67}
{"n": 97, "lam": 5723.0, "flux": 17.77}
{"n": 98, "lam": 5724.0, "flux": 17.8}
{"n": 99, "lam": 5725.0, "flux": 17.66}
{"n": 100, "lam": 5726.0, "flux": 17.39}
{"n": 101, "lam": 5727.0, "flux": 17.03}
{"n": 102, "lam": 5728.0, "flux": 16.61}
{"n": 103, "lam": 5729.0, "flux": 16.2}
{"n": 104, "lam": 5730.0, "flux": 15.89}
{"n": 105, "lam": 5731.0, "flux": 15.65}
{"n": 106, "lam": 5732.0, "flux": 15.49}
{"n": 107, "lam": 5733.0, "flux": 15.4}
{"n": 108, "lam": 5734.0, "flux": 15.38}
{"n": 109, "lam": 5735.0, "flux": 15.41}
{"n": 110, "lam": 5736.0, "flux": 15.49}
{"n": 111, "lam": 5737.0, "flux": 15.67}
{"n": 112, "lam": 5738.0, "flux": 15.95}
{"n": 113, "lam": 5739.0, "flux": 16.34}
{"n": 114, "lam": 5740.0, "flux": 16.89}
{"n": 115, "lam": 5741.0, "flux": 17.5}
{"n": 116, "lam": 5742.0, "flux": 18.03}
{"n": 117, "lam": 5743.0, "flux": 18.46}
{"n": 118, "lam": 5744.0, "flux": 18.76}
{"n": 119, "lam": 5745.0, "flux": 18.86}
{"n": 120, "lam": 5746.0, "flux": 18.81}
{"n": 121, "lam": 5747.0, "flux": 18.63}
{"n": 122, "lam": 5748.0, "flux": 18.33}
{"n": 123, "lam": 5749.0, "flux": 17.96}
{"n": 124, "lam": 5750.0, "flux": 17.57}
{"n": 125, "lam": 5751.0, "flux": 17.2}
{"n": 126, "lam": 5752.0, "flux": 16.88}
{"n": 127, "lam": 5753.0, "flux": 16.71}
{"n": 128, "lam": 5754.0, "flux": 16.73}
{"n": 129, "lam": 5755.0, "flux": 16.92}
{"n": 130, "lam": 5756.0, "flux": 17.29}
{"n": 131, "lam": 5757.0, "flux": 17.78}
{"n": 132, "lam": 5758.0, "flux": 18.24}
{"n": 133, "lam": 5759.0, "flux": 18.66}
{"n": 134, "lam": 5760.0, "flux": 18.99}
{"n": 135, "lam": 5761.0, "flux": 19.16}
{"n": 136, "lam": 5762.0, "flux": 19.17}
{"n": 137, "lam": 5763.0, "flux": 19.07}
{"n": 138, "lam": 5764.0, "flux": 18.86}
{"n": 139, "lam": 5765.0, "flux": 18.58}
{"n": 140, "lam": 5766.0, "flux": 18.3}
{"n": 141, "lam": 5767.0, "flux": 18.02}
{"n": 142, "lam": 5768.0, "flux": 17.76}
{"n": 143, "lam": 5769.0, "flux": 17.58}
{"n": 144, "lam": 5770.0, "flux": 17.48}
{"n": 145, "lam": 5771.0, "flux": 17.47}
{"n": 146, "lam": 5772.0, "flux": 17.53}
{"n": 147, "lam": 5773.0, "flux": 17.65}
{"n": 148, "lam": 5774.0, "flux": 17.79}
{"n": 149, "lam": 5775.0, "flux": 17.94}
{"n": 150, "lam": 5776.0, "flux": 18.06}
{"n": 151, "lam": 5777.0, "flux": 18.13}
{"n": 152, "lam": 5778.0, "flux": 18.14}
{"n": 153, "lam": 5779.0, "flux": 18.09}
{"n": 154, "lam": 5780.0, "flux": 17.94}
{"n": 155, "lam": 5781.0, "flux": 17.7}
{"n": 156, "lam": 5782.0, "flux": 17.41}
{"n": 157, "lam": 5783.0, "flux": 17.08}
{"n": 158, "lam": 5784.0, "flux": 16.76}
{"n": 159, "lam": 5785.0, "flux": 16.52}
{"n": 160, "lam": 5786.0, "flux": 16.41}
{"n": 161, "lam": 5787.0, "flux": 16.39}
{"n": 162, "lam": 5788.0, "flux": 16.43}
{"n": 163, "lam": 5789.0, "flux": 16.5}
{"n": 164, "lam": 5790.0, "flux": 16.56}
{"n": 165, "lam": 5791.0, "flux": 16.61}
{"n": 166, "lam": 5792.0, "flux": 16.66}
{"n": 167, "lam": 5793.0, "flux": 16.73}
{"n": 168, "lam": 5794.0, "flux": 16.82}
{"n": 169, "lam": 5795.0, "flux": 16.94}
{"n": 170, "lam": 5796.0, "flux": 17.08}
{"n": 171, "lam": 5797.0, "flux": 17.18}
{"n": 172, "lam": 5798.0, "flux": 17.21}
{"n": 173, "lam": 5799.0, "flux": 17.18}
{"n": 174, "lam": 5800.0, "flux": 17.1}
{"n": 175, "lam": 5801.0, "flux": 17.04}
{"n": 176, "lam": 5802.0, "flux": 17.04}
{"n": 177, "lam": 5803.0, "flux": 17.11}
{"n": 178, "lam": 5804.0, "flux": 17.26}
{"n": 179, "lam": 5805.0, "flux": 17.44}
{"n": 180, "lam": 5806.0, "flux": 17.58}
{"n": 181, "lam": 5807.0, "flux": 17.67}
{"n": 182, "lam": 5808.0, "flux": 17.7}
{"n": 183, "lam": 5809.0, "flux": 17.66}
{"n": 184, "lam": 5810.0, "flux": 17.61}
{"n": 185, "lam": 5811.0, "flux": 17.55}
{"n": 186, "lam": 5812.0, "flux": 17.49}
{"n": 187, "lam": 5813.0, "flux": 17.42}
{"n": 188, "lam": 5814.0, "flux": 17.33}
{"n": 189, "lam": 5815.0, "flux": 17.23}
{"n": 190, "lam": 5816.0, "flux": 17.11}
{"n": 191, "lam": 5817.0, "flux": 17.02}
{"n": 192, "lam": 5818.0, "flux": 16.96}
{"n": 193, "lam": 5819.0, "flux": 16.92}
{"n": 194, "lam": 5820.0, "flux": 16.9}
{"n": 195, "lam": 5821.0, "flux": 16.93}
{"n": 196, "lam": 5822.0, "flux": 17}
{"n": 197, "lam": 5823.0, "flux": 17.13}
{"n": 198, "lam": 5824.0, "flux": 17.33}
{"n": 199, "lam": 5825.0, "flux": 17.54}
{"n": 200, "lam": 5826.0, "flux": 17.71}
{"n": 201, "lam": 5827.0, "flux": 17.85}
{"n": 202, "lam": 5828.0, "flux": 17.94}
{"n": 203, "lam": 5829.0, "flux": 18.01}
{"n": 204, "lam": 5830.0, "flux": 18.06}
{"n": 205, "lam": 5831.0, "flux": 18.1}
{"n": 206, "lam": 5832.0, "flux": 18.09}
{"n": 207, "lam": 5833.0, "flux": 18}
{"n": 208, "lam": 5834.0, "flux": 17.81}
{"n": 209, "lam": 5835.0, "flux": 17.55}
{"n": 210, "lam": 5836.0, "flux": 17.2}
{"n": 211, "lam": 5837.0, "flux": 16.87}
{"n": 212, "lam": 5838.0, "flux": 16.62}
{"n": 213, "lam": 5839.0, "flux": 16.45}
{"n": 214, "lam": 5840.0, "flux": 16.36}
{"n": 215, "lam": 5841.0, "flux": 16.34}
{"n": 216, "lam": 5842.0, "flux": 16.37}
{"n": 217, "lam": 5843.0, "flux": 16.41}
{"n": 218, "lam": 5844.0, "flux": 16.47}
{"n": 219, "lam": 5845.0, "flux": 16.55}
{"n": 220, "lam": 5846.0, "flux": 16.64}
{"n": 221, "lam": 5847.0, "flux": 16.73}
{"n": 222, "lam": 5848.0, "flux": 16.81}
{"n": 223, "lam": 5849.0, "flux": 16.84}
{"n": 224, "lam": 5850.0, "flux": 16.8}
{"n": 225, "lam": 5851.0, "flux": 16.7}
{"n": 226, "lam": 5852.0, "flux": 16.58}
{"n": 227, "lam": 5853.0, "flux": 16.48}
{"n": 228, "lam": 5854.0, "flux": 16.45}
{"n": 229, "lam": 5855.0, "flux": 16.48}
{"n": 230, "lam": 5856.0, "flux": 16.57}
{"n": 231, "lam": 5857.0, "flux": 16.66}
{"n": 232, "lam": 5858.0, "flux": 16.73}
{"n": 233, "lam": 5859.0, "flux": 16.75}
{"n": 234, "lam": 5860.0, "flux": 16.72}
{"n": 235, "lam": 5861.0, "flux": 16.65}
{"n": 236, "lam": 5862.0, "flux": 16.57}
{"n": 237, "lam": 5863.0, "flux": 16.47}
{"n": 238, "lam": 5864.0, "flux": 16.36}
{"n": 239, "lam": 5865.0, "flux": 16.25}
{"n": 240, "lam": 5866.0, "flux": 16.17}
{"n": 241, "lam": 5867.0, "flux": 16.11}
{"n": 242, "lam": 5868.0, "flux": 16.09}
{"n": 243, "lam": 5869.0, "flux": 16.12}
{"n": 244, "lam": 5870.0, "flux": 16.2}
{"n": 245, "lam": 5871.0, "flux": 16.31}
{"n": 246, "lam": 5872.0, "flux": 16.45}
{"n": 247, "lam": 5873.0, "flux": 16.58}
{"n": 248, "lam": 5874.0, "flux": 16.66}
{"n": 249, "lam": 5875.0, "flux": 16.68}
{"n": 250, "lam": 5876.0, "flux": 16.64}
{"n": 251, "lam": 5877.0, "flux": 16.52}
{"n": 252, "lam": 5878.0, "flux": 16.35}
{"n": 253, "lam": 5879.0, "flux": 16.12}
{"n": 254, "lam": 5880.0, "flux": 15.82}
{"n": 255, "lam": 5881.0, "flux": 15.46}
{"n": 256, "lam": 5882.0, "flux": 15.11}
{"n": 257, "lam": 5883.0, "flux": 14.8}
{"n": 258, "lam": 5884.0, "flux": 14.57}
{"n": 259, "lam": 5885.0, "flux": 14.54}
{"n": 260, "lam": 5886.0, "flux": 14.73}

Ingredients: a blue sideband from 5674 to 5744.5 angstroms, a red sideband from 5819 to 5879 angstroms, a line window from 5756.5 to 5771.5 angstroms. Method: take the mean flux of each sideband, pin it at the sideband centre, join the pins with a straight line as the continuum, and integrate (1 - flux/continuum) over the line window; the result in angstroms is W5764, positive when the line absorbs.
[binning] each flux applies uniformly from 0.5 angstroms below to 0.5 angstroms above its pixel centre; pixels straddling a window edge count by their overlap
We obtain 3.5 angstroms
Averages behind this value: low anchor 28.6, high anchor 16.8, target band 18.3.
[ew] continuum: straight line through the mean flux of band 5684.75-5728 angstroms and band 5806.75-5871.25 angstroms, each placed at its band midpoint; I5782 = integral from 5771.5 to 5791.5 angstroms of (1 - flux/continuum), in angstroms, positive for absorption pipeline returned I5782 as 6.2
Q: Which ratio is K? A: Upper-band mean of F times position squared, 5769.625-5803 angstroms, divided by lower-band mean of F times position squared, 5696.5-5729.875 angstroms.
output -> 0.49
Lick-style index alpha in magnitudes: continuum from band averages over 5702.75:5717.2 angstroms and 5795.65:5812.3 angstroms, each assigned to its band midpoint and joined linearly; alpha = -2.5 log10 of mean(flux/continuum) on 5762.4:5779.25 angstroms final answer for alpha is 0.369 mag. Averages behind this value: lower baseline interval 40.1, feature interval 18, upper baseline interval 17.3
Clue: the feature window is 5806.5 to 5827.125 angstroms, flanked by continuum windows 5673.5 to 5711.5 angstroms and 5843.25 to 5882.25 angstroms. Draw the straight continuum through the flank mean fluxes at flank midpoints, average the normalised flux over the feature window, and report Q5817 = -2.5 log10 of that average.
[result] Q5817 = 0.271 mag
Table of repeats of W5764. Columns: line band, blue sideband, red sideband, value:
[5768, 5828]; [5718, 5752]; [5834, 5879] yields -1.6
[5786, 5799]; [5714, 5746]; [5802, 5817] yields 0.5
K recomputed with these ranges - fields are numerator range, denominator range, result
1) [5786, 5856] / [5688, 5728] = 0.48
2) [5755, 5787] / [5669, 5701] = 0.63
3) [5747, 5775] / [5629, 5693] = 0.80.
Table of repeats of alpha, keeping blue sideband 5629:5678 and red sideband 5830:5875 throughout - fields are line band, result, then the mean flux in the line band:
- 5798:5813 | 0.05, 17.4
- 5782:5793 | 0.13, 16.6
